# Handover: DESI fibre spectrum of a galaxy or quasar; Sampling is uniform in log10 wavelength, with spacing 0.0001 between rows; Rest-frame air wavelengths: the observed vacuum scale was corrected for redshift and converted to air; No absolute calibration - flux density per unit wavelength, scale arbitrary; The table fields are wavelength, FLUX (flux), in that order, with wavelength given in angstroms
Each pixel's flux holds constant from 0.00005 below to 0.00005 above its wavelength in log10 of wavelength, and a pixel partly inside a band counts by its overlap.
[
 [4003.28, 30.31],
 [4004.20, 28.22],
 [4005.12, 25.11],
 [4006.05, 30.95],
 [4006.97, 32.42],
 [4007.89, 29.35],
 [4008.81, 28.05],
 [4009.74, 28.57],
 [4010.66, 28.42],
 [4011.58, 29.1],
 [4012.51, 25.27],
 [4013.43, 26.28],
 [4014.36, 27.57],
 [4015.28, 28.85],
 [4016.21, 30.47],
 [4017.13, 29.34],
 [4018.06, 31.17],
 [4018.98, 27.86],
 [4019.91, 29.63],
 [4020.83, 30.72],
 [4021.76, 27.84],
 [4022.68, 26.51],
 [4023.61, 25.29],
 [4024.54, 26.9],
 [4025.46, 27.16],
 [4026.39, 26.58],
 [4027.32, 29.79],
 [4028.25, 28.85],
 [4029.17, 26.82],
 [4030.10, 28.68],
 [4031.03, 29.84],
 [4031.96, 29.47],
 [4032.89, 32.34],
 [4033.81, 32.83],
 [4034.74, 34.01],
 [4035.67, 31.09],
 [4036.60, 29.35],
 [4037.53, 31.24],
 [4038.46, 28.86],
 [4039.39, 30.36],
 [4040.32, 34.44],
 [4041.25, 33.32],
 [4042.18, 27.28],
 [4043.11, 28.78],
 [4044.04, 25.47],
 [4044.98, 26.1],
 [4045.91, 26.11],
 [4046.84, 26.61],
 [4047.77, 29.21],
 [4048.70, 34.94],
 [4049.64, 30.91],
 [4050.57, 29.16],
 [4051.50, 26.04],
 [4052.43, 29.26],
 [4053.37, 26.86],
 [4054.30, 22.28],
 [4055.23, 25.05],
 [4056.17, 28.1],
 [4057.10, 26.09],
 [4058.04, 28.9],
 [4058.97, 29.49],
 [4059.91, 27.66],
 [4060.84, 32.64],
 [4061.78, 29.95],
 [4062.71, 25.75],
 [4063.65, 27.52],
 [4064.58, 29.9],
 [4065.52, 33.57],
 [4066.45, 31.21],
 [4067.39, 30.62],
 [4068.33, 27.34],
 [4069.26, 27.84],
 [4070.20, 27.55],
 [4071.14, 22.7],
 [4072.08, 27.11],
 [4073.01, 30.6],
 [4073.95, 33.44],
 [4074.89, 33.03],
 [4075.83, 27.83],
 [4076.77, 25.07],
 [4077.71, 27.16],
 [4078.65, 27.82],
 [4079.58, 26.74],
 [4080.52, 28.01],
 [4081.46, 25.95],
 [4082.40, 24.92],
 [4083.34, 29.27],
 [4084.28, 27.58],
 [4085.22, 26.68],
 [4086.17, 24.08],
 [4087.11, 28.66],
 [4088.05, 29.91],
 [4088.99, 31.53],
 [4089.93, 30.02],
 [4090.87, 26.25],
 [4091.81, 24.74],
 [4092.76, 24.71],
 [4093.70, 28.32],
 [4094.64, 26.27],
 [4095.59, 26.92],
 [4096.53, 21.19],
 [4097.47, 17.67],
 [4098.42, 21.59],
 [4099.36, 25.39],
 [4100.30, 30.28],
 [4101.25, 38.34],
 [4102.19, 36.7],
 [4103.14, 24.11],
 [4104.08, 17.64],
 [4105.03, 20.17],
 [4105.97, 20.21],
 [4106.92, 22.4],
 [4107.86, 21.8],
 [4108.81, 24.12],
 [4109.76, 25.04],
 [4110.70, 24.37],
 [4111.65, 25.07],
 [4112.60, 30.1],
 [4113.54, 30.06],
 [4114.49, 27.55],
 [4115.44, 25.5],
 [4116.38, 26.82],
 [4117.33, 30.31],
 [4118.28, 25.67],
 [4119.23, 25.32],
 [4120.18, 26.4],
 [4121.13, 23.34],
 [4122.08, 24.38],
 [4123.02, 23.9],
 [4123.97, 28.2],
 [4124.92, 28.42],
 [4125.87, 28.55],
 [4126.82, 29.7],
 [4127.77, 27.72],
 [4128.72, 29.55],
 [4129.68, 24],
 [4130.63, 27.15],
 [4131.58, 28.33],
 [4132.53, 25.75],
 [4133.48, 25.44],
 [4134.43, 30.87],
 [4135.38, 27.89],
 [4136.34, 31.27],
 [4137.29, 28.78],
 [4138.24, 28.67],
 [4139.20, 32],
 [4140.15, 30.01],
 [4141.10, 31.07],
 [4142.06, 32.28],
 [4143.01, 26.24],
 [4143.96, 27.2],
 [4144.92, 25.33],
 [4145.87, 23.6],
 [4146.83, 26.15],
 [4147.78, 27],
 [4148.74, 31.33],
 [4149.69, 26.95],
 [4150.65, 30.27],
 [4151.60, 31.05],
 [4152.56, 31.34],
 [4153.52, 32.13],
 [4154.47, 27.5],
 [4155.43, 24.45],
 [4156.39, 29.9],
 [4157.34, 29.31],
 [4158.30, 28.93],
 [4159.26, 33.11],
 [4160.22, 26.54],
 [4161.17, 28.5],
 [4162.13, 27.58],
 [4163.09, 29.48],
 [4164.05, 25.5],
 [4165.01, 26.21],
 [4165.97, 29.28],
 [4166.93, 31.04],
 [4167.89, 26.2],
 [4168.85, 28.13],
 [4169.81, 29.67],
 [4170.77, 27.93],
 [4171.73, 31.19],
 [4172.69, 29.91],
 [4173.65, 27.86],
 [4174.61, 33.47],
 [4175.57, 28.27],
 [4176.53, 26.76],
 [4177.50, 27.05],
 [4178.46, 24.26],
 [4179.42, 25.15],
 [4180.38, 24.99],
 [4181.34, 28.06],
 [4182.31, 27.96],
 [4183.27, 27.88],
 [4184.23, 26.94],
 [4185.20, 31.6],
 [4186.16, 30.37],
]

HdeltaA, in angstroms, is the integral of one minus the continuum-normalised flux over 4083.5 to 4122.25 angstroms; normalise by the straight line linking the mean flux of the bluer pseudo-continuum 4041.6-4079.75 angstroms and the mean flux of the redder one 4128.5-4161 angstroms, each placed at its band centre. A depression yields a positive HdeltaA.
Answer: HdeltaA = 3.2 angstroms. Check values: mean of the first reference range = 28.3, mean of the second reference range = 28.6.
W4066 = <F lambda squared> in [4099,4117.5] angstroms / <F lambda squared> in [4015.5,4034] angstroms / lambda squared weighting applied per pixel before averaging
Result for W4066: 0.95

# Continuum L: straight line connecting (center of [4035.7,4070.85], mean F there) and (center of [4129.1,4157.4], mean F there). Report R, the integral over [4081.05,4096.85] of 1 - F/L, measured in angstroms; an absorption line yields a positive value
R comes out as 0.9 angstroms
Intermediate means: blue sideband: 28.8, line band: 26.9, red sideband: 28.4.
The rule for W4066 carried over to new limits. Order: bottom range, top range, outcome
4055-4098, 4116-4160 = 1.05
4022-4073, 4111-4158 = 1.01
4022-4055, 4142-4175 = 1.05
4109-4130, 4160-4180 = 1.07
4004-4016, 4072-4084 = 1.03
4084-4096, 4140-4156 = 1.07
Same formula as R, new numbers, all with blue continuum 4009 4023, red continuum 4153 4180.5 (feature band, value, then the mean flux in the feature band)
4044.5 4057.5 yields 0.4 angstroms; 27.6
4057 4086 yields 0.1 angstroms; 28.4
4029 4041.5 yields -1.1 angstroms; 31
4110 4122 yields 0.8 angstroms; 26.6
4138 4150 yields 0.0 angstroms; 28.3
